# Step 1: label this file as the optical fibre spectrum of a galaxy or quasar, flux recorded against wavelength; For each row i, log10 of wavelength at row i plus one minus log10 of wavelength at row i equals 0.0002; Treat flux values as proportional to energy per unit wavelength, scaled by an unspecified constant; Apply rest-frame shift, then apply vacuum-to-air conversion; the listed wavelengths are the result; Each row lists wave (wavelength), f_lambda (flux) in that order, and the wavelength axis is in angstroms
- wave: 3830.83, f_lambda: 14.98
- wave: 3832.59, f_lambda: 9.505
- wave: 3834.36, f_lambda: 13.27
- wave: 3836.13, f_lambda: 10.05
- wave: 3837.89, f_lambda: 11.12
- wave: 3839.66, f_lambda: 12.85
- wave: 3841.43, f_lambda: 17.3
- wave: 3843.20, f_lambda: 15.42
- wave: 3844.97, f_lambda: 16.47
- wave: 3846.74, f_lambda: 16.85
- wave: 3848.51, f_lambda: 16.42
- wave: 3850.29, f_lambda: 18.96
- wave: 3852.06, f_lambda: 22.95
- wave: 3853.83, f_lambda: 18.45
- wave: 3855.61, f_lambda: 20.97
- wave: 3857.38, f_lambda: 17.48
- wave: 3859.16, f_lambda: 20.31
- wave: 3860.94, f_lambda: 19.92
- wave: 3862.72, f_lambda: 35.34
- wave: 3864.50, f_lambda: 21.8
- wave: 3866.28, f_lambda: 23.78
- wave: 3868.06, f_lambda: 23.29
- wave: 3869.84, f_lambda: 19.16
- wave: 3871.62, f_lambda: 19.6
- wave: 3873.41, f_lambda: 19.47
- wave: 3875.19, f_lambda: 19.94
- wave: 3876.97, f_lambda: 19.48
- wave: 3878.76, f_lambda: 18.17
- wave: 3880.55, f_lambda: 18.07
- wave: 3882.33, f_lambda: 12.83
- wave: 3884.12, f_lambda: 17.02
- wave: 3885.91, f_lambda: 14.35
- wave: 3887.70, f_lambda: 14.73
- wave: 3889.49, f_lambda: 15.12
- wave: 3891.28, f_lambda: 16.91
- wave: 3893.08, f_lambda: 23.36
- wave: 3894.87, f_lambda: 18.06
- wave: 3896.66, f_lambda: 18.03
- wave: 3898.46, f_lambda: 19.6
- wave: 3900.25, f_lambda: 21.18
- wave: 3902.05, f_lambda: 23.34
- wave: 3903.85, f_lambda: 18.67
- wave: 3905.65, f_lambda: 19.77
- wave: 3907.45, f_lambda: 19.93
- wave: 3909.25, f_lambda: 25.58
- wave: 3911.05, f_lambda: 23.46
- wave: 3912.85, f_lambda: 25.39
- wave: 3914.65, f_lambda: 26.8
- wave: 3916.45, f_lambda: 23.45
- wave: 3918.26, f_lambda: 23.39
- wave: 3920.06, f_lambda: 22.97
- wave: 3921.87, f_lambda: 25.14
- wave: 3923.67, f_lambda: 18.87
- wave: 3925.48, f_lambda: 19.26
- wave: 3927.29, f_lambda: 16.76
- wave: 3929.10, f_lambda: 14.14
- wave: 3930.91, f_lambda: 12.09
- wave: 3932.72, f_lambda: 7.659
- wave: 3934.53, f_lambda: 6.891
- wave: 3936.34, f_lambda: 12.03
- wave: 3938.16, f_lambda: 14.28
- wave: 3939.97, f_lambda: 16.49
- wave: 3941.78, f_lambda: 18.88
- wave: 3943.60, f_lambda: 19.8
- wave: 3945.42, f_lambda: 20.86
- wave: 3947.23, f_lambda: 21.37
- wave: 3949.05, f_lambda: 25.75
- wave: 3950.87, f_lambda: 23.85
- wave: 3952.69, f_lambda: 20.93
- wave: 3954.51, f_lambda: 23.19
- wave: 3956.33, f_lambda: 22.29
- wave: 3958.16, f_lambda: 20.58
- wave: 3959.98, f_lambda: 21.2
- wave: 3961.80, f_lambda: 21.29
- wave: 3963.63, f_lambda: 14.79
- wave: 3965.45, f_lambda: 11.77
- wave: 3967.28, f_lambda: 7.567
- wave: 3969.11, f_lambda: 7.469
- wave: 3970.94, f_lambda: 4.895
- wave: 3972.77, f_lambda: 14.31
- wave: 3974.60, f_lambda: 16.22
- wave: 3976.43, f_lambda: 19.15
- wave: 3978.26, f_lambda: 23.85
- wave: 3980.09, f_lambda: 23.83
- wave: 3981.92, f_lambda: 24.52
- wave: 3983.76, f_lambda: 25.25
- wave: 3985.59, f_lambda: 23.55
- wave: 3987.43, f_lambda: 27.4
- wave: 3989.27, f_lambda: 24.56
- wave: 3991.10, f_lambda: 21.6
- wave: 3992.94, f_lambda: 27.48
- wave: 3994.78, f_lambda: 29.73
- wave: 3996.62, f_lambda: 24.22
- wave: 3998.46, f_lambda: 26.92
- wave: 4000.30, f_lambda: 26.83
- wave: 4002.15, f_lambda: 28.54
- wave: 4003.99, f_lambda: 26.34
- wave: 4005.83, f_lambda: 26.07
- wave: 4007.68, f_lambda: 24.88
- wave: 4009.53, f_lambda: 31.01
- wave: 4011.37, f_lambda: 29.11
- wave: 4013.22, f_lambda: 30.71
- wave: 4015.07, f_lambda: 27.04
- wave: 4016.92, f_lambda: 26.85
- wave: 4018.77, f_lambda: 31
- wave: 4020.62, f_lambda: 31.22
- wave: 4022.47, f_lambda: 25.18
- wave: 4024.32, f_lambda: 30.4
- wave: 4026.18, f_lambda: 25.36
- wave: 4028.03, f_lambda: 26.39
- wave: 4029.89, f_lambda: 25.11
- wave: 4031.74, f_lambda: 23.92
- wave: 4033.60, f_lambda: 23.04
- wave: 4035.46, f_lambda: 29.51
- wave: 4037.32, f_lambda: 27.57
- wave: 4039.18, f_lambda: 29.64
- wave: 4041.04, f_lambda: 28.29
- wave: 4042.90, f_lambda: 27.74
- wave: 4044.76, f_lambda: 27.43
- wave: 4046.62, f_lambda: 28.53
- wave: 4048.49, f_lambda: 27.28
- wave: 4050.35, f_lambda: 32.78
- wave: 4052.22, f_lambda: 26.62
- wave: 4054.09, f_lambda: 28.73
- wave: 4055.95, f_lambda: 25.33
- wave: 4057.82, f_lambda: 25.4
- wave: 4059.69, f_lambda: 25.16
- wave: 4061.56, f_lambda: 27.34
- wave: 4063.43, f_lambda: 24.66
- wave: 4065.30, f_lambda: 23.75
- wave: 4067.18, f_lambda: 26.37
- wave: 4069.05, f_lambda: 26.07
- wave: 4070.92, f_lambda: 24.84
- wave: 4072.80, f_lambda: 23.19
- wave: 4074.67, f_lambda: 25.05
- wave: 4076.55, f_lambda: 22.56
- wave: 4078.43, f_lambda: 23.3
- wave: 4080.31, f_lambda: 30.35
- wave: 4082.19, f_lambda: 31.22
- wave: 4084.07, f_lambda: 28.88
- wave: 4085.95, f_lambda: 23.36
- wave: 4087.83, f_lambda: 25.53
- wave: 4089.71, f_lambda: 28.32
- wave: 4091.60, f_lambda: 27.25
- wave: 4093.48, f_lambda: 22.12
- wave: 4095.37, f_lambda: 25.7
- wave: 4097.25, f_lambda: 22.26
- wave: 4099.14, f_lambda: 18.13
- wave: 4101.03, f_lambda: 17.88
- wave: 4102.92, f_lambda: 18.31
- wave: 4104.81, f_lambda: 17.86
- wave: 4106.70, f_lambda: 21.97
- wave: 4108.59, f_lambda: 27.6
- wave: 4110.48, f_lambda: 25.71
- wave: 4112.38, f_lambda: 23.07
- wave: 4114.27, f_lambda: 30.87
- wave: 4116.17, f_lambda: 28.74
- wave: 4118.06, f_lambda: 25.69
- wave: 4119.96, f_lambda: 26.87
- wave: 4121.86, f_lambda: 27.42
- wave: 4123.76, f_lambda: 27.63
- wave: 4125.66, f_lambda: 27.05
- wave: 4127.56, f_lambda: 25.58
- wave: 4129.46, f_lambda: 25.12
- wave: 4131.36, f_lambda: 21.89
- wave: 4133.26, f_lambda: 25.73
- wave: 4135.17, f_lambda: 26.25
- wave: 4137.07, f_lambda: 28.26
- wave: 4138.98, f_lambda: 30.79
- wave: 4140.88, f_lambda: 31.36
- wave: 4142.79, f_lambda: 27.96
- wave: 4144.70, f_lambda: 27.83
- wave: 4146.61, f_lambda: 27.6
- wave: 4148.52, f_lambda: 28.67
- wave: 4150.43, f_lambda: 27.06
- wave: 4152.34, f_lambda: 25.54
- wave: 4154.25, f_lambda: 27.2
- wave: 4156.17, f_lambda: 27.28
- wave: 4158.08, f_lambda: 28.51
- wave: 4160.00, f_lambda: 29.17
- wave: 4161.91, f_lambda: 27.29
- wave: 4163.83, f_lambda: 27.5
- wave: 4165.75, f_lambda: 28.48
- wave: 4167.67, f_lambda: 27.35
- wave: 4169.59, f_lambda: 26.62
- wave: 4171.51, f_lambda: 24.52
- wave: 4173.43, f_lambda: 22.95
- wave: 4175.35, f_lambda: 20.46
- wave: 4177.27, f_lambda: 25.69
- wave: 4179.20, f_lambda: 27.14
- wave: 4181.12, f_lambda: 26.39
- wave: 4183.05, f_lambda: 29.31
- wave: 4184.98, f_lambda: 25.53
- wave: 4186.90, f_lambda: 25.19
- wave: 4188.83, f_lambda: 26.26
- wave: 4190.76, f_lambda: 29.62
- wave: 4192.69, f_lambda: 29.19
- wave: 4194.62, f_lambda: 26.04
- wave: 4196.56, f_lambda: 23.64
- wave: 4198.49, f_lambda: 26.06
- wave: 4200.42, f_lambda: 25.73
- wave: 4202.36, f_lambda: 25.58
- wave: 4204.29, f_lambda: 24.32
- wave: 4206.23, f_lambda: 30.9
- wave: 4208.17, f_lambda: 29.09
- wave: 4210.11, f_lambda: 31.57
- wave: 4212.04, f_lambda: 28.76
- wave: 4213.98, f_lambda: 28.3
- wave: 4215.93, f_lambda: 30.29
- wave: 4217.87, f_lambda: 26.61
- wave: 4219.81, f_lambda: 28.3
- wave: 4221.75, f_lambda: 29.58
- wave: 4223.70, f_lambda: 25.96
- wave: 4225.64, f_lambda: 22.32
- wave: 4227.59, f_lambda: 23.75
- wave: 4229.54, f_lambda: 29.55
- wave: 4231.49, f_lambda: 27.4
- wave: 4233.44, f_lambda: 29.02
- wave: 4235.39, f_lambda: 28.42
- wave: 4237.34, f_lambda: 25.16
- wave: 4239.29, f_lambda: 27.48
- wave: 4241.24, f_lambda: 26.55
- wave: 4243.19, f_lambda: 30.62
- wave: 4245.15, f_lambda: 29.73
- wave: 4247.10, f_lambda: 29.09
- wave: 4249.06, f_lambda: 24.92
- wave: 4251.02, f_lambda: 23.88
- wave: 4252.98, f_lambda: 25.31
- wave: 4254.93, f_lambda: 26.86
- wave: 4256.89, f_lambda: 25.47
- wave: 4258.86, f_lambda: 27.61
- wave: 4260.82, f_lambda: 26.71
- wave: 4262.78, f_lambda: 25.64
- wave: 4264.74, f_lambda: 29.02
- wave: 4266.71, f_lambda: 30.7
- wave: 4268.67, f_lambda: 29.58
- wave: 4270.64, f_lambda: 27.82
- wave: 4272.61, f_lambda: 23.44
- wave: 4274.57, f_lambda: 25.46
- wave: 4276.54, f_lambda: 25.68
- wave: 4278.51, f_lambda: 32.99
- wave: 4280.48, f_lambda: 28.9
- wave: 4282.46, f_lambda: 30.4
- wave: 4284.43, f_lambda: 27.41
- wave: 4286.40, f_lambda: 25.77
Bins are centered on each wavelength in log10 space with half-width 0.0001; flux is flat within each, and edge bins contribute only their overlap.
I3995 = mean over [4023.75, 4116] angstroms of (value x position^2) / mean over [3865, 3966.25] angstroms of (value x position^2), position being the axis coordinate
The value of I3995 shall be 1.44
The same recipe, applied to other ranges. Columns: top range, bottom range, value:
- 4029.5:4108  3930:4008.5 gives 1.33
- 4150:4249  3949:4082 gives 1.21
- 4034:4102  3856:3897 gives 1.47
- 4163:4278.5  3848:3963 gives 1.60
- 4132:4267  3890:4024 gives 1.43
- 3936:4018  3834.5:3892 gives 1.27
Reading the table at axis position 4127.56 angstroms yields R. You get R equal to 25.58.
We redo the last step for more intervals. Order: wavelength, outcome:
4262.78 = 25.64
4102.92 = 18.31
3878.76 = 18.17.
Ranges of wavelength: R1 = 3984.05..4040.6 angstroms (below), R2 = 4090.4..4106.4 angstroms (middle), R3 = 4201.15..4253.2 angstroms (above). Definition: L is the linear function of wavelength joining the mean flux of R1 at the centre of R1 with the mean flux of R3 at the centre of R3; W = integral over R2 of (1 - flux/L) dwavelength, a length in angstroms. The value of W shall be 3.5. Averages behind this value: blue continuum 27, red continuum 27.5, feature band 21.3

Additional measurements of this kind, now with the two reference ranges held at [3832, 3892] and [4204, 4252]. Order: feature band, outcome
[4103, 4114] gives 0.54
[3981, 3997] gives -3.07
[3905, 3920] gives -3.30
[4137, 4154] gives -1.87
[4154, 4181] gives -0.35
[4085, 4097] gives -0.58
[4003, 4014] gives -3.10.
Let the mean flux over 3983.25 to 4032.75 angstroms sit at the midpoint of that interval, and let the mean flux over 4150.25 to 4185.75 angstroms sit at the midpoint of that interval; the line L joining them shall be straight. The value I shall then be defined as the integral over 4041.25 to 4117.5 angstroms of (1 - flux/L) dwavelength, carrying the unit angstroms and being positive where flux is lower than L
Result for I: 3.7 angstroms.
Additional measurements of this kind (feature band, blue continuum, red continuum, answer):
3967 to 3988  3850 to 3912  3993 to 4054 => 5.78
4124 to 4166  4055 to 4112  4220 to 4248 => -2.66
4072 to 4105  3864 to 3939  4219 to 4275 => -1.12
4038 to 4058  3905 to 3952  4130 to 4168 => -3.56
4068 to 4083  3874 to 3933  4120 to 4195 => -0.80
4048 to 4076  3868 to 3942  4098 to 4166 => -2.77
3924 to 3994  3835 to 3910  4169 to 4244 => 8.61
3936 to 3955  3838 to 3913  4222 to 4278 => 0.81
